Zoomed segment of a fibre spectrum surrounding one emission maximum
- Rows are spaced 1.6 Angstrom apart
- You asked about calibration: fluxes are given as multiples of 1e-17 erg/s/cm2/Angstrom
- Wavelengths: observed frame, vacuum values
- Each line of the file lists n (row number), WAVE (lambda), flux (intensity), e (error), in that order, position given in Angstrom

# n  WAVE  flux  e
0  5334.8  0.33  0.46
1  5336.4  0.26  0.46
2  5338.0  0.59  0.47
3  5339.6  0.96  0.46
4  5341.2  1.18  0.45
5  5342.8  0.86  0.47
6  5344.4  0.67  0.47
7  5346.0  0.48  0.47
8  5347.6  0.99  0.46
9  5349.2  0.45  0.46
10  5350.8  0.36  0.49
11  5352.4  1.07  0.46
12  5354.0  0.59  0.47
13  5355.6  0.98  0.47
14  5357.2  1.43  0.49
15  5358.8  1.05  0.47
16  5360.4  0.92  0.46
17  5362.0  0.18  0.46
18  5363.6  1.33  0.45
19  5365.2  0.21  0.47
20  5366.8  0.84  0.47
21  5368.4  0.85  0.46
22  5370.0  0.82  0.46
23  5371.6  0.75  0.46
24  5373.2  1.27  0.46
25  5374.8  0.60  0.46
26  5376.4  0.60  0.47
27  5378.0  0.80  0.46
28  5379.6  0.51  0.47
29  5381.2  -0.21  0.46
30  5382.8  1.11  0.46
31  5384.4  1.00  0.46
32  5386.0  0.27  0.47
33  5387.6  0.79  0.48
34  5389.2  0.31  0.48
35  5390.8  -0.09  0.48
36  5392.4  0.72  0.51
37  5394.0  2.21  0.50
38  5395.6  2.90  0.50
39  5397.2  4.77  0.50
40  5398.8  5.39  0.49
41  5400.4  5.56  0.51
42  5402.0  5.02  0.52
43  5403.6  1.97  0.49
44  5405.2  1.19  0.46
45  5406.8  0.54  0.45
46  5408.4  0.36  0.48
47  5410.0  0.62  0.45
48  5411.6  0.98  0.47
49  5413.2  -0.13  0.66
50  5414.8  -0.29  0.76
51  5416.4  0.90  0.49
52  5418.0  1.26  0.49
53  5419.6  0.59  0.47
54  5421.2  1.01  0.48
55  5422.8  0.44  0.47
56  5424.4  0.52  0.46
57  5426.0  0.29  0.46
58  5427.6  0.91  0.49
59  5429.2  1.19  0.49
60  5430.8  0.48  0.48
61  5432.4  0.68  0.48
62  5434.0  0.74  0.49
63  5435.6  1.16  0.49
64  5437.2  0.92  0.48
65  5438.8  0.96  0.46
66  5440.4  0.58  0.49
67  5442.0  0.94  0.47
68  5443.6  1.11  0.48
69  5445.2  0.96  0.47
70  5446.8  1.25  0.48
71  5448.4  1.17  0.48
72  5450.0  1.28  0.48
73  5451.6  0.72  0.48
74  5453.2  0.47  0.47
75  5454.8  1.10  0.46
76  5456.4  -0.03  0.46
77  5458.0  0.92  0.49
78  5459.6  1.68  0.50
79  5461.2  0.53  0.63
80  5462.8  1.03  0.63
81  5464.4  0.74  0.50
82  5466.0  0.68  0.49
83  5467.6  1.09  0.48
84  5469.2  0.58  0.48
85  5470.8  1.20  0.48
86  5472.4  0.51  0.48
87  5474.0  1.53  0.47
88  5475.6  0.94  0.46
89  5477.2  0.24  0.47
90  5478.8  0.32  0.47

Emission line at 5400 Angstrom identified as [O II] 3727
